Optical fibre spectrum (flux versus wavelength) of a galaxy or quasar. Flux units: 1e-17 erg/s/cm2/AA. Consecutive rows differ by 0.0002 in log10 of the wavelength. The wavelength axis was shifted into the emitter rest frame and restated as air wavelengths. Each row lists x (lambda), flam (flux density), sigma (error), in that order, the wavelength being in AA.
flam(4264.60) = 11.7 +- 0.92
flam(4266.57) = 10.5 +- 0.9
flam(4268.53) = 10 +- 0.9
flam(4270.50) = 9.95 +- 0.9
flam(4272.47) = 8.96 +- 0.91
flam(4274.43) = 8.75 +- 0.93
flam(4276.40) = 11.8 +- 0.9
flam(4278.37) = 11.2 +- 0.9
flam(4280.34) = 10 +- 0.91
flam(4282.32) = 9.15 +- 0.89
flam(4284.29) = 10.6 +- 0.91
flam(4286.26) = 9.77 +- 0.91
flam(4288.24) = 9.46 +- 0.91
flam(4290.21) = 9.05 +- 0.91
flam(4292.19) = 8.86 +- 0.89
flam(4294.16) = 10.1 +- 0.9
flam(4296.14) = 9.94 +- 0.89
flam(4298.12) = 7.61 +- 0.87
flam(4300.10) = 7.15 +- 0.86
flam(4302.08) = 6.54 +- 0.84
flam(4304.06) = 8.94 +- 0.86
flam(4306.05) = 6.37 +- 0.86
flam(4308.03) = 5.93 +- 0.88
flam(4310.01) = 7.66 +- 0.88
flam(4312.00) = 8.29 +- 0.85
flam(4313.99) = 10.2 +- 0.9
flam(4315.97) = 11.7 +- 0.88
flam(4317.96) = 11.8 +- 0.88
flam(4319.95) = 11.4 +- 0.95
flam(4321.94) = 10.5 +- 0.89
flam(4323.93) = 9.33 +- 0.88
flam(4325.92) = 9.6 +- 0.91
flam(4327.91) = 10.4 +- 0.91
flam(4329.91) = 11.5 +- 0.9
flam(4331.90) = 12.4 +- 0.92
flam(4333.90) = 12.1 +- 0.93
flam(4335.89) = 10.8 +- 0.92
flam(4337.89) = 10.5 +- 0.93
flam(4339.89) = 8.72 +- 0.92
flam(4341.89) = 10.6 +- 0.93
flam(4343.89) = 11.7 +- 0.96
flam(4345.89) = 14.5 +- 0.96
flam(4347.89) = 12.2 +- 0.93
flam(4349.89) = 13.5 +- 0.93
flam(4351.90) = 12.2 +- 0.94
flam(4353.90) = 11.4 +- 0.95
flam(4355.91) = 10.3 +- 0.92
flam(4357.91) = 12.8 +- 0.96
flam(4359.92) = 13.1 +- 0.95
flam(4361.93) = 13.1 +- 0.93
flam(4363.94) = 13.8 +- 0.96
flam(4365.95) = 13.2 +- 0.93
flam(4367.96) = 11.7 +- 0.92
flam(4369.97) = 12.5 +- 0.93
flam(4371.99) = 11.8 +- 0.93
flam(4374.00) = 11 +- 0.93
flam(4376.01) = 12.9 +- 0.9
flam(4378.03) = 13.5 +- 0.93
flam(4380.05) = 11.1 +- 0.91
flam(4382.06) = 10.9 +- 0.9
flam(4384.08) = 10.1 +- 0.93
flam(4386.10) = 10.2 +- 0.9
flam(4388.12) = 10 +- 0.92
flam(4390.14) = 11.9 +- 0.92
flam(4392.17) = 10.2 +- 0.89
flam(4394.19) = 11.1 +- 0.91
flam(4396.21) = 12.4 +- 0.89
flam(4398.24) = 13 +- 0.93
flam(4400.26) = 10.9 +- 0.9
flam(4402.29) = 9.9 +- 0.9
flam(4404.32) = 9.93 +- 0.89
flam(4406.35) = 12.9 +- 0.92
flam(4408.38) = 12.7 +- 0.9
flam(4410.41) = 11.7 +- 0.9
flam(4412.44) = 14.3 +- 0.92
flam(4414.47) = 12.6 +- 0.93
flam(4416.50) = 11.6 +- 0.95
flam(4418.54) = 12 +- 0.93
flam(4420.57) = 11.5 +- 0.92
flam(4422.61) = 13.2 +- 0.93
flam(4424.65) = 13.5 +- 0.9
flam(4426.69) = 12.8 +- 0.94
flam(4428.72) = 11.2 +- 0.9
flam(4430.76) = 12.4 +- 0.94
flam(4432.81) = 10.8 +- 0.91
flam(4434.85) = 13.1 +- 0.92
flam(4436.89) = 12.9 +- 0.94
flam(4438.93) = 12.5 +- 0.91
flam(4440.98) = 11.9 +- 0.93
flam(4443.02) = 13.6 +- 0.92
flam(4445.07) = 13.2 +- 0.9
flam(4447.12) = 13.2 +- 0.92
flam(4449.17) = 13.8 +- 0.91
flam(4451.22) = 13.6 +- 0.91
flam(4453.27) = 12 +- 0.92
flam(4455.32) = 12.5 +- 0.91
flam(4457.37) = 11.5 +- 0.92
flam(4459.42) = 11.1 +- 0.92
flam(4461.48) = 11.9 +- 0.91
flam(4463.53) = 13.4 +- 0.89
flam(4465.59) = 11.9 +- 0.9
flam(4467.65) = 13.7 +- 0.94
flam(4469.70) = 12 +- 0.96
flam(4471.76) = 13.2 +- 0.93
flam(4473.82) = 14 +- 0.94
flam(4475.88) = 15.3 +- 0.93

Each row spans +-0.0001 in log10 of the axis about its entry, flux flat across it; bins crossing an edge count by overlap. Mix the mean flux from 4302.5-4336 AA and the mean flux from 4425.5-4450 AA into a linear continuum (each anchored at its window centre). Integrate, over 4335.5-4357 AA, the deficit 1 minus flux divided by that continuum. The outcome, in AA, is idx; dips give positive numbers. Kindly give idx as -2.1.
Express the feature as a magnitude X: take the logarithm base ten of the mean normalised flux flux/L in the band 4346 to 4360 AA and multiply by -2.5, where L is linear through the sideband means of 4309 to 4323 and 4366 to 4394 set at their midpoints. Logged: -0.13 mag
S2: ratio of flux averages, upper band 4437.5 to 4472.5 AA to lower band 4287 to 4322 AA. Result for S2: 1.41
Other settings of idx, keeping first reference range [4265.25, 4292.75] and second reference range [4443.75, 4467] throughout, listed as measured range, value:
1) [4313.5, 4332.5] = -0.5 AA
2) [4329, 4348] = -1.2 AA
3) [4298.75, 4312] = 4.0 AA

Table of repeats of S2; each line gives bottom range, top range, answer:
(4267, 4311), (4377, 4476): 1.35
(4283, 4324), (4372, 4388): 1.25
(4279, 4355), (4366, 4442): 1.18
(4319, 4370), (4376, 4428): 1.01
